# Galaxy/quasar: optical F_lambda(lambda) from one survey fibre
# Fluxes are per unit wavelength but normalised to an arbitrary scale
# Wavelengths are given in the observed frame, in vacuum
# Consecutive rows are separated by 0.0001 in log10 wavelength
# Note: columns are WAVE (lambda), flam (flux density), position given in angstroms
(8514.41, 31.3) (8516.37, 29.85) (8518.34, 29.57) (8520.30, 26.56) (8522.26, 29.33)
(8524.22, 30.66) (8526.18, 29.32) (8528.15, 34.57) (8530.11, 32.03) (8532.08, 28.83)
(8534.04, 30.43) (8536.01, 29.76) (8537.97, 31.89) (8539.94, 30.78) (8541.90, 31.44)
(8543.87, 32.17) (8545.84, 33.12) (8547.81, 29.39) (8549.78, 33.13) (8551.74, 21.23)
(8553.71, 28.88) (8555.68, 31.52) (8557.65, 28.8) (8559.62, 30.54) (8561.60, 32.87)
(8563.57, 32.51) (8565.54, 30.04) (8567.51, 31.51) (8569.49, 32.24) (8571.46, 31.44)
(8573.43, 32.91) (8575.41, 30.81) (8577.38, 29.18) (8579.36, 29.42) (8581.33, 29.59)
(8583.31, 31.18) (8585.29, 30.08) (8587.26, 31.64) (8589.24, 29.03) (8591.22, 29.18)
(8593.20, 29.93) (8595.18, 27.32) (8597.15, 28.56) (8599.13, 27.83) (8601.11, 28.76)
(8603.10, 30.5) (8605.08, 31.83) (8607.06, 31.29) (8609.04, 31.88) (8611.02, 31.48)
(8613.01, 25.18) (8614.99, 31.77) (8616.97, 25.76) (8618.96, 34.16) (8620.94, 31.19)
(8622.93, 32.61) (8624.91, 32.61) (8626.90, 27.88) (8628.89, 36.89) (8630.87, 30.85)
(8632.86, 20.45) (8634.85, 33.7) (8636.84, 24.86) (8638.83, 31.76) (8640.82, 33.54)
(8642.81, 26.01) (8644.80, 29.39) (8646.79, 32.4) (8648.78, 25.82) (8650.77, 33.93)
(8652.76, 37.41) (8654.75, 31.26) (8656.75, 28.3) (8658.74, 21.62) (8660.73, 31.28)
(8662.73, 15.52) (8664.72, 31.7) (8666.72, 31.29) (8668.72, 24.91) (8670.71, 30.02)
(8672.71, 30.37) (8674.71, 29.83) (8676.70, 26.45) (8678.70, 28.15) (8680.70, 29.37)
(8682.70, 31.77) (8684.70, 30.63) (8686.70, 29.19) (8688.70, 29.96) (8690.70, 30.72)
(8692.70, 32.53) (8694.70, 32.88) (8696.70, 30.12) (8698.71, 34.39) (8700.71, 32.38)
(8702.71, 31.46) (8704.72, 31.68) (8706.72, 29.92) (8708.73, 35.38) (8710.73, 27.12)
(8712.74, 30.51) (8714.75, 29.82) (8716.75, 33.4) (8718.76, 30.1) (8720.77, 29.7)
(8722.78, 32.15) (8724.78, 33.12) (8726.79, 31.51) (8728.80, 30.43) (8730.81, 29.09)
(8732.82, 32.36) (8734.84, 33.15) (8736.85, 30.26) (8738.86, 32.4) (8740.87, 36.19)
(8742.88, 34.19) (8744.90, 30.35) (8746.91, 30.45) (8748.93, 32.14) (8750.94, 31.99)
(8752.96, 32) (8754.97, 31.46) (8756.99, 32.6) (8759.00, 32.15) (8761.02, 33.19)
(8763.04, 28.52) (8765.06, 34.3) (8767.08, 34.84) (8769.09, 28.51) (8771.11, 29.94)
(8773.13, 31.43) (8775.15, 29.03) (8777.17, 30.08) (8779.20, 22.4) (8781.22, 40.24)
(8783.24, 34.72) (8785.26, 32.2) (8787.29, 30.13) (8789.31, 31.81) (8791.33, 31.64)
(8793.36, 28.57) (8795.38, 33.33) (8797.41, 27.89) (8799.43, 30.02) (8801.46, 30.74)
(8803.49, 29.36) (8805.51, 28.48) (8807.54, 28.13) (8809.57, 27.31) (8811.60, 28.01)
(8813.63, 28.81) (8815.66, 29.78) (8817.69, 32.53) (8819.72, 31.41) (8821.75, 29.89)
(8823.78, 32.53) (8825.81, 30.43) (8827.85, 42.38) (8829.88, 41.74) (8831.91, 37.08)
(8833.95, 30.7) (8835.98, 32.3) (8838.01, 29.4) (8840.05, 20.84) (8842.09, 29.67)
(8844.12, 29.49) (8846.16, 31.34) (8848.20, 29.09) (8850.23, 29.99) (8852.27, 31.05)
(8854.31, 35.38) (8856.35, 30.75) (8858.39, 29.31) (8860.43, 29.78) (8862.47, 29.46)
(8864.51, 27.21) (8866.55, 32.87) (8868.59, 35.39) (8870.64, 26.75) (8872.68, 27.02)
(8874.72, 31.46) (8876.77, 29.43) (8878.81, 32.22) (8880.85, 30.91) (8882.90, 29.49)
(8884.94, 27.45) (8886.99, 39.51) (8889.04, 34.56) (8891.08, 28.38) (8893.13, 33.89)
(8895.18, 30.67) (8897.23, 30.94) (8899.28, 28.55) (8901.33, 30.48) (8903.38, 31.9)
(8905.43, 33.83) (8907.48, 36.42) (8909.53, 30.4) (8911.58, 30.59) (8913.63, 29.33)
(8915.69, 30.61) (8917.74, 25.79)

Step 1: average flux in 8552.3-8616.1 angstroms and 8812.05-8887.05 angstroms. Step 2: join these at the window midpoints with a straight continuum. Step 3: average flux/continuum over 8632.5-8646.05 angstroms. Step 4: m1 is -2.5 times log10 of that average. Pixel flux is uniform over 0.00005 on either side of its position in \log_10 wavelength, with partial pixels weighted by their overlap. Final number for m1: 0.05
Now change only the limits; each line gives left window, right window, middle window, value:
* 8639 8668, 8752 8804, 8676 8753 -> -0.04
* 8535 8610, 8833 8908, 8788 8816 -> 0.04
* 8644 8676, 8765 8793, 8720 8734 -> -0.03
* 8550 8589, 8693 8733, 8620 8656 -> 0.01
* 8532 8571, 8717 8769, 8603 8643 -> 0.03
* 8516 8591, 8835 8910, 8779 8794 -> -0.05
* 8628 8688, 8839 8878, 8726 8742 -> -0.09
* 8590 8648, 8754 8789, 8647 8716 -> 0.02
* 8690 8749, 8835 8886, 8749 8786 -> -0.02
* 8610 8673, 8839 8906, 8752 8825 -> -0.02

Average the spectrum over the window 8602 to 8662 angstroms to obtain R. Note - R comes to 30.2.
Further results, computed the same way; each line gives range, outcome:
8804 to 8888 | 30.9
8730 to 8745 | 32.4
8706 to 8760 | 31.6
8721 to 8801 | 31.5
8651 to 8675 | 28.8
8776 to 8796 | 31.5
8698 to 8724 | 31.4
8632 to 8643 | 28.6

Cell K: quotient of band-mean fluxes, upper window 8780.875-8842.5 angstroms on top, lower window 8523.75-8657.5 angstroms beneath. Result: 1.03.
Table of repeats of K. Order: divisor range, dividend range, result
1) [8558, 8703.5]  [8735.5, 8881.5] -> 1.03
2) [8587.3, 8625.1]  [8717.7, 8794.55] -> 1.05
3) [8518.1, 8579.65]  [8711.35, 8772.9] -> 1.04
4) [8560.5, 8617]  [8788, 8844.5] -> 1.02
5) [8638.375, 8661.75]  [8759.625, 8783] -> 1.04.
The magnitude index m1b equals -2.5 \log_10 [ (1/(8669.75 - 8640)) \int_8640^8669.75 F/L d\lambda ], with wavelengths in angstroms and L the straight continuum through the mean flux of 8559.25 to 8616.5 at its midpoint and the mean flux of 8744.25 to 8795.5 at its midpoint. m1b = 0.07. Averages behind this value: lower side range 30.3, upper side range 31.4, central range 28.9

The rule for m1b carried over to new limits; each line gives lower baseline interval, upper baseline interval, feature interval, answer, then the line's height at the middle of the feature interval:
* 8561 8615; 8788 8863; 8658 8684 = 0.09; 30.5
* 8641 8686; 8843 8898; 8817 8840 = -0.09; 30.5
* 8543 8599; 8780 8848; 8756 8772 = -0.03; 31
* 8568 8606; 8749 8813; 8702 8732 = -0.02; 30.6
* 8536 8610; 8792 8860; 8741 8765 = -0.04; 30.7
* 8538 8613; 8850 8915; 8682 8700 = -0.03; 30.6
